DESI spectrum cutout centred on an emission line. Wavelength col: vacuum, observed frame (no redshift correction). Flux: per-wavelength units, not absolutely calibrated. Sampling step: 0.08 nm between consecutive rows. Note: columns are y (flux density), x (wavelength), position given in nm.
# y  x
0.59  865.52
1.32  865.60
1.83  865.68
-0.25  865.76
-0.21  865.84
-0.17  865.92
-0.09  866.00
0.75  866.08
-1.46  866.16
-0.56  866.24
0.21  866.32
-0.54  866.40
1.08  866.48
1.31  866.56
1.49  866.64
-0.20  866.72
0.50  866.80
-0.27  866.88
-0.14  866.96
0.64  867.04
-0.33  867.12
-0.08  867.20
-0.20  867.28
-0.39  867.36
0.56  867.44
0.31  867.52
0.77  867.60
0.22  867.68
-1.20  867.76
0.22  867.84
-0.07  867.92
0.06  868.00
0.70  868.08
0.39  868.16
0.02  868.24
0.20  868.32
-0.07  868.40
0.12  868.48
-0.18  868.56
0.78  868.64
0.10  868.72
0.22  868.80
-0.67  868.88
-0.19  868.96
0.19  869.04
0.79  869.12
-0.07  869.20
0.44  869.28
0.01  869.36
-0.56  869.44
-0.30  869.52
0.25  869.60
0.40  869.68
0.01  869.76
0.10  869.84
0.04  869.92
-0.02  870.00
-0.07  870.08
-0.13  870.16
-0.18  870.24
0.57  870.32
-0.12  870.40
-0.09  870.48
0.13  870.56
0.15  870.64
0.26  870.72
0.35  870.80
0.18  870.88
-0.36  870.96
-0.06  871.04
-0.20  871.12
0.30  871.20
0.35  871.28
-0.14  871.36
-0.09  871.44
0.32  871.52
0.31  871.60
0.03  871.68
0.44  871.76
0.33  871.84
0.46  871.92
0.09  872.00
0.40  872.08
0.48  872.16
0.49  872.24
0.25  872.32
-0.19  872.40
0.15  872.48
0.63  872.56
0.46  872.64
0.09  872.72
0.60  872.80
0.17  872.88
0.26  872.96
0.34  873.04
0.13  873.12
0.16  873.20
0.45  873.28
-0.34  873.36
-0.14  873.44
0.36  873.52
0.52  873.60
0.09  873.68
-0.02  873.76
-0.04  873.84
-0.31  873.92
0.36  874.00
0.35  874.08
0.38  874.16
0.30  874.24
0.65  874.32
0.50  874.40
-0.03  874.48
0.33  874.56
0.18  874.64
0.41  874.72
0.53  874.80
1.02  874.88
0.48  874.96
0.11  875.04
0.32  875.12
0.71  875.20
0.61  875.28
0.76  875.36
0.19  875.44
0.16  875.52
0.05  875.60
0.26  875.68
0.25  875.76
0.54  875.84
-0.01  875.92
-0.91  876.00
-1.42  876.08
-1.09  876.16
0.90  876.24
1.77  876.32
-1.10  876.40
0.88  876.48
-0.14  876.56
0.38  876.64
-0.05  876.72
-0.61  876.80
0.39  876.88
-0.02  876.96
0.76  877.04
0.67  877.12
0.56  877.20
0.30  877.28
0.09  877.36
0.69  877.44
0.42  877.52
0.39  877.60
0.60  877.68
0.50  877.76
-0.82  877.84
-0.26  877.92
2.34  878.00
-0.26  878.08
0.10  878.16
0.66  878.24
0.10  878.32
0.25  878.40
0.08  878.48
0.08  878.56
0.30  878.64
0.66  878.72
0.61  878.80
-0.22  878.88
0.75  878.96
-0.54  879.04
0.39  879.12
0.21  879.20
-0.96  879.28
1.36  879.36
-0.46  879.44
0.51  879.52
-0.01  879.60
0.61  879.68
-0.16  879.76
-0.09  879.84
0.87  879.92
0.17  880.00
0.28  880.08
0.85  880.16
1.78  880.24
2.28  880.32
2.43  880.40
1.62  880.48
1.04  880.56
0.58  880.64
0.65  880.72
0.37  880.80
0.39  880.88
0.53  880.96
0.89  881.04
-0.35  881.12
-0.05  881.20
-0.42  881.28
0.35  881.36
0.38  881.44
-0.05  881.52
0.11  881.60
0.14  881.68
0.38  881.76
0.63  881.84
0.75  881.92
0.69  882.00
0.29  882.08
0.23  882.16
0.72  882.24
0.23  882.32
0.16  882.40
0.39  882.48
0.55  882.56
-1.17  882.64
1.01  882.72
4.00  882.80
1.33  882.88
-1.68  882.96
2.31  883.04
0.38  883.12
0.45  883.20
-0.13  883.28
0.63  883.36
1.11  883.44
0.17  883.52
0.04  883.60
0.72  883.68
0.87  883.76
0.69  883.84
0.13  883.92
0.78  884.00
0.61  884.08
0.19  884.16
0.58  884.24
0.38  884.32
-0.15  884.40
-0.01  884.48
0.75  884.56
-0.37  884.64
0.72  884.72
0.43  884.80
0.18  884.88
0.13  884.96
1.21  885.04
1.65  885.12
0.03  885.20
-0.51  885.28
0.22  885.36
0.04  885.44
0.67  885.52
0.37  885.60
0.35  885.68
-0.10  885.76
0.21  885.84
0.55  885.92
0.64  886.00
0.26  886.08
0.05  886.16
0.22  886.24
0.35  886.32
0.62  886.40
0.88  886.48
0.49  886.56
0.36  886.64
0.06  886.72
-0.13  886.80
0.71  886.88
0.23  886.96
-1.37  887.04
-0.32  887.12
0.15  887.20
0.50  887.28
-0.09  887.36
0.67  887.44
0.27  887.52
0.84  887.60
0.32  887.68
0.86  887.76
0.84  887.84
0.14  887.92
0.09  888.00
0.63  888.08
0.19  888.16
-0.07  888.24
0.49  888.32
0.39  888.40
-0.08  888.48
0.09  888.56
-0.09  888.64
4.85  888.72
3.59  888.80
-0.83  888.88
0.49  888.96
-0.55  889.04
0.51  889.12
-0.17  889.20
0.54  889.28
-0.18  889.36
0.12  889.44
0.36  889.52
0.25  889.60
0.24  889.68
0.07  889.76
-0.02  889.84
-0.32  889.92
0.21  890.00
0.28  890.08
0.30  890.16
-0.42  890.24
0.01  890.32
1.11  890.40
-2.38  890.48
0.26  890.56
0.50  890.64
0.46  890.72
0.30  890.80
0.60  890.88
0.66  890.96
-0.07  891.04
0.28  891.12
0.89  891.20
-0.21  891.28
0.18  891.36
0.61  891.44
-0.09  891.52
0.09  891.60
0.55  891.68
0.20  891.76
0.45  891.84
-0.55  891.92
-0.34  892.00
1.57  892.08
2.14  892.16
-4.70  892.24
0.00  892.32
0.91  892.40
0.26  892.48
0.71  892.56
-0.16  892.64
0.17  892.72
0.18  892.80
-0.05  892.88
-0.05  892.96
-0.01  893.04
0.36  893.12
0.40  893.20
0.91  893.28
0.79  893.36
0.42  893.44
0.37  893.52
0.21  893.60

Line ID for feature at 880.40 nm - H-beta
